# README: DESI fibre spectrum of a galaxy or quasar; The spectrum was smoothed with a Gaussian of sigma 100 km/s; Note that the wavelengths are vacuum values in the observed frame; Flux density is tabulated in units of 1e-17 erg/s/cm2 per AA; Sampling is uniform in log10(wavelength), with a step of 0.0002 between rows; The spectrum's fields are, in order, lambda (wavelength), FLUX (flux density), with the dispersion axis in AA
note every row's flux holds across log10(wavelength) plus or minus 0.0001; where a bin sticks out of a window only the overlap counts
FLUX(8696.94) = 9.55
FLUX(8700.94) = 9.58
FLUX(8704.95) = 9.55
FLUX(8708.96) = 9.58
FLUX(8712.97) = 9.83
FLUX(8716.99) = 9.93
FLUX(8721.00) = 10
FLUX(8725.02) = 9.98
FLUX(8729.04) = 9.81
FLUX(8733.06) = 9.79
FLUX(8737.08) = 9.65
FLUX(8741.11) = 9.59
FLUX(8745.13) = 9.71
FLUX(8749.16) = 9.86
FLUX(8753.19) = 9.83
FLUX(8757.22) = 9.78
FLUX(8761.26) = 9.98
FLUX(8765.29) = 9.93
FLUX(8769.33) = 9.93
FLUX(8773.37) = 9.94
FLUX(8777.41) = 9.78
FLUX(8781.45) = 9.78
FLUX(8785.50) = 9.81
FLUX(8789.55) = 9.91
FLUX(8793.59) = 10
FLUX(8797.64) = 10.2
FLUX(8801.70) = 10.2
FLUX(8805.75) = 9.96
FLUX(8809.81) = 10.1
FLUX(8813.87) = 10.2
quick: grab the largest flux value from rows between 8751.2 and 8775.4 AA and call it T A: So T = 9.98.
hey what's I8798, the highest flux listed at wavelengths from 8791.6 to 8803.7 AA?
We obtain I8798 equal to 10.2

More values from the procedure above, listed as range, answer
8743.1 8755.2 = 9.86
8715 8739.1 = 10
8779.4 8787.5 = 9.81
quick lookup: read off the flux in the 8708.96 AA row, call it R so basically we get 9.58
